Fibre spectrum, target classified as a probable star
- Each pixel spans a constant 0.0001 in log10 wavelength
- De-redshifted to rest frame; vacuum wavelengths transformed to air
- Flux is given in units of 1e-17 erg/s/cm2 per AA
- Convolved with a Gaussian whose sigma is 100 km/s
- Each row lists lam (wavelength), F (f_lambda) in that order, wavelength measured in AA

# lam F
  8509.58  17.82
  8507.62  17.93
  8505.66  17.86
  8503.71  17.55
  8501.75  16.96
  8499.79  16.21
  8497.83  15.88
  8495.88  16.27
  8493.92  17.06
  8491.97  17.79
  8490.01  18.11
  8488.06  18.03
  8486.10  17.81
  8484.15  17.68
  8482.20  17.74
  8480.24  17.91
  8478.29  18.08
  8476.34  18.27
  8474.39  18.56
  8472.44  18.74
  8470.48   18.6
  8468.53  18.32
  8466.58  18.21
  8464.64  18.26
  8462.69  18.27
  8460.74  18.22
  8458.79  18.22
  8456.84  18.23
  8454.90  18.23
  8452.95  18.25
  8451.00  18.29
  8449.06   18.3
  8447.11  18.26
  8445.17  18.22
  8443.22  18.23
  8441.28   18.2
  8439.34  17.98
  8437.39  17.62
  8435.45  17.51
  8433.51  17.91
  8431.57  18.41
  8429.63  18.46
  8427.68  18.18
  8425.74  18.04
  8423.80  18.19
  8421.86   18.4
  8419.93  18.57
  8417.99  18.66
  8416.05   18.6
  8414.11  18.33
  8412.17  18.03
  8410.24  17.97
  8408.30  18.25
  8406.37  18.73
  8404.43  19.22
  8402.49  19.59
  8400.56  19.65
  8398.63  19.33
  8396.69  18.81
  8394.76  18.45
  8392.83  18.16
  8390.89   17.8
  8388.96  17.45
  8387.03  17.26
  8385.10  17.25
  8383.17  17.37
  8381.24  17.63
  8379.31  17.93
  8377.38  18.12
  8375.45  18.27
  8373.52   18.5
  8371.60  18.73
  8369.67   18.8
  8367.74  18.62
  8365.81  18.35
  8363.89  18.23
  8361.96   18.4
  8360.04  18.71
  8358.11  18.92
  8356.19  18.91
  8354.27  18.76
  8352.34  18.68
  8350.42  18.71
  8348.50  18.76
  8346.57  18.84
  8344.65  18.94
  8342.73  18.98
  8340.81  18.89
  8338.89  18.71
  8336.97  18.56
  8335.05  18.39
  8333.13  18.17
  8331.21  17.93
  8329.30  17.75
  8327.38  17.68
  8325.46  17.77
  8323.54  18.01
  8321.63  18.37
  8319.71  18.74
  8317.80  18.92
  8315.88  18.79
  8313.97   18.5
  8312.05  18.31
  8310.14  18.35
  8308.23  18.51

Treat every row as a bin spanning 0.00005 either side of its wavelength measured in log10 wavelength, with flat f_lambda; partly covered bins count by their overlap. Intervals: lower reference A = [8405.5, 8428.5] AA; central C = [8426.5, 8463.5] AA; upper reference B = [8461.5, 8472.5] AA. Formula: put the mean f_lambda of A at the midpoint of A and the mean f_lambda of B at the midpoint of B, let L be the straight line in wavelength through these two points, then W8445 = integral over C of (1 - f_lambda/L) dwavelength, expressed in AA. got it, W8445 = 0.4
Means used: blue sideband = 18.3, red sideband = 18.4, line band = 18.2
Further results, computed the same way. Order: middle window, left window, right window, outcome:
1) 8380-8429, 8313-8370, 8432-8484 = 0.0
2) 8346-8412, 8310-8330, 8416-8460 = -0.7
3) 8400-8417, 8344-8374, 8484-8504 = -0.5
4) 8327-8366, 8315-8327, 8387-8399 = -0.5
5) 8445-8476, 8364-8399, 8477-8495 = -0.8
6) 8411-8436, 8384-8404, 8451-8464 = 0.1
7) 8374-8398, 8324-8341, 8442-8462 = 0.4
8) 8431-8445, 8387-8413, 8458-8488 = 0.3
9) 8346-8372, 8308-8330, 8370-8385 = -0.8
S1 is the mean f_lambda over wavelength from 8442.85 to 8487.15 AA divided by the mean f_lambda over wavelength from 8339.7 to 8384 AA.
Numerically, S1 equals 1.0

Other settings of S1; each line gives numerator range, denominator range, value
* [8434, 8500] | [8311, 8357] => 0.97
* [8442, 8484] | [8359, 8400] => 1.00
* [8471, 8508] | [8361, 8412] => 0.96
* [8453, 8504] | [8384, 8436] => 0.97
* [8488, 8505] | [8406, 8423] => 0.93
